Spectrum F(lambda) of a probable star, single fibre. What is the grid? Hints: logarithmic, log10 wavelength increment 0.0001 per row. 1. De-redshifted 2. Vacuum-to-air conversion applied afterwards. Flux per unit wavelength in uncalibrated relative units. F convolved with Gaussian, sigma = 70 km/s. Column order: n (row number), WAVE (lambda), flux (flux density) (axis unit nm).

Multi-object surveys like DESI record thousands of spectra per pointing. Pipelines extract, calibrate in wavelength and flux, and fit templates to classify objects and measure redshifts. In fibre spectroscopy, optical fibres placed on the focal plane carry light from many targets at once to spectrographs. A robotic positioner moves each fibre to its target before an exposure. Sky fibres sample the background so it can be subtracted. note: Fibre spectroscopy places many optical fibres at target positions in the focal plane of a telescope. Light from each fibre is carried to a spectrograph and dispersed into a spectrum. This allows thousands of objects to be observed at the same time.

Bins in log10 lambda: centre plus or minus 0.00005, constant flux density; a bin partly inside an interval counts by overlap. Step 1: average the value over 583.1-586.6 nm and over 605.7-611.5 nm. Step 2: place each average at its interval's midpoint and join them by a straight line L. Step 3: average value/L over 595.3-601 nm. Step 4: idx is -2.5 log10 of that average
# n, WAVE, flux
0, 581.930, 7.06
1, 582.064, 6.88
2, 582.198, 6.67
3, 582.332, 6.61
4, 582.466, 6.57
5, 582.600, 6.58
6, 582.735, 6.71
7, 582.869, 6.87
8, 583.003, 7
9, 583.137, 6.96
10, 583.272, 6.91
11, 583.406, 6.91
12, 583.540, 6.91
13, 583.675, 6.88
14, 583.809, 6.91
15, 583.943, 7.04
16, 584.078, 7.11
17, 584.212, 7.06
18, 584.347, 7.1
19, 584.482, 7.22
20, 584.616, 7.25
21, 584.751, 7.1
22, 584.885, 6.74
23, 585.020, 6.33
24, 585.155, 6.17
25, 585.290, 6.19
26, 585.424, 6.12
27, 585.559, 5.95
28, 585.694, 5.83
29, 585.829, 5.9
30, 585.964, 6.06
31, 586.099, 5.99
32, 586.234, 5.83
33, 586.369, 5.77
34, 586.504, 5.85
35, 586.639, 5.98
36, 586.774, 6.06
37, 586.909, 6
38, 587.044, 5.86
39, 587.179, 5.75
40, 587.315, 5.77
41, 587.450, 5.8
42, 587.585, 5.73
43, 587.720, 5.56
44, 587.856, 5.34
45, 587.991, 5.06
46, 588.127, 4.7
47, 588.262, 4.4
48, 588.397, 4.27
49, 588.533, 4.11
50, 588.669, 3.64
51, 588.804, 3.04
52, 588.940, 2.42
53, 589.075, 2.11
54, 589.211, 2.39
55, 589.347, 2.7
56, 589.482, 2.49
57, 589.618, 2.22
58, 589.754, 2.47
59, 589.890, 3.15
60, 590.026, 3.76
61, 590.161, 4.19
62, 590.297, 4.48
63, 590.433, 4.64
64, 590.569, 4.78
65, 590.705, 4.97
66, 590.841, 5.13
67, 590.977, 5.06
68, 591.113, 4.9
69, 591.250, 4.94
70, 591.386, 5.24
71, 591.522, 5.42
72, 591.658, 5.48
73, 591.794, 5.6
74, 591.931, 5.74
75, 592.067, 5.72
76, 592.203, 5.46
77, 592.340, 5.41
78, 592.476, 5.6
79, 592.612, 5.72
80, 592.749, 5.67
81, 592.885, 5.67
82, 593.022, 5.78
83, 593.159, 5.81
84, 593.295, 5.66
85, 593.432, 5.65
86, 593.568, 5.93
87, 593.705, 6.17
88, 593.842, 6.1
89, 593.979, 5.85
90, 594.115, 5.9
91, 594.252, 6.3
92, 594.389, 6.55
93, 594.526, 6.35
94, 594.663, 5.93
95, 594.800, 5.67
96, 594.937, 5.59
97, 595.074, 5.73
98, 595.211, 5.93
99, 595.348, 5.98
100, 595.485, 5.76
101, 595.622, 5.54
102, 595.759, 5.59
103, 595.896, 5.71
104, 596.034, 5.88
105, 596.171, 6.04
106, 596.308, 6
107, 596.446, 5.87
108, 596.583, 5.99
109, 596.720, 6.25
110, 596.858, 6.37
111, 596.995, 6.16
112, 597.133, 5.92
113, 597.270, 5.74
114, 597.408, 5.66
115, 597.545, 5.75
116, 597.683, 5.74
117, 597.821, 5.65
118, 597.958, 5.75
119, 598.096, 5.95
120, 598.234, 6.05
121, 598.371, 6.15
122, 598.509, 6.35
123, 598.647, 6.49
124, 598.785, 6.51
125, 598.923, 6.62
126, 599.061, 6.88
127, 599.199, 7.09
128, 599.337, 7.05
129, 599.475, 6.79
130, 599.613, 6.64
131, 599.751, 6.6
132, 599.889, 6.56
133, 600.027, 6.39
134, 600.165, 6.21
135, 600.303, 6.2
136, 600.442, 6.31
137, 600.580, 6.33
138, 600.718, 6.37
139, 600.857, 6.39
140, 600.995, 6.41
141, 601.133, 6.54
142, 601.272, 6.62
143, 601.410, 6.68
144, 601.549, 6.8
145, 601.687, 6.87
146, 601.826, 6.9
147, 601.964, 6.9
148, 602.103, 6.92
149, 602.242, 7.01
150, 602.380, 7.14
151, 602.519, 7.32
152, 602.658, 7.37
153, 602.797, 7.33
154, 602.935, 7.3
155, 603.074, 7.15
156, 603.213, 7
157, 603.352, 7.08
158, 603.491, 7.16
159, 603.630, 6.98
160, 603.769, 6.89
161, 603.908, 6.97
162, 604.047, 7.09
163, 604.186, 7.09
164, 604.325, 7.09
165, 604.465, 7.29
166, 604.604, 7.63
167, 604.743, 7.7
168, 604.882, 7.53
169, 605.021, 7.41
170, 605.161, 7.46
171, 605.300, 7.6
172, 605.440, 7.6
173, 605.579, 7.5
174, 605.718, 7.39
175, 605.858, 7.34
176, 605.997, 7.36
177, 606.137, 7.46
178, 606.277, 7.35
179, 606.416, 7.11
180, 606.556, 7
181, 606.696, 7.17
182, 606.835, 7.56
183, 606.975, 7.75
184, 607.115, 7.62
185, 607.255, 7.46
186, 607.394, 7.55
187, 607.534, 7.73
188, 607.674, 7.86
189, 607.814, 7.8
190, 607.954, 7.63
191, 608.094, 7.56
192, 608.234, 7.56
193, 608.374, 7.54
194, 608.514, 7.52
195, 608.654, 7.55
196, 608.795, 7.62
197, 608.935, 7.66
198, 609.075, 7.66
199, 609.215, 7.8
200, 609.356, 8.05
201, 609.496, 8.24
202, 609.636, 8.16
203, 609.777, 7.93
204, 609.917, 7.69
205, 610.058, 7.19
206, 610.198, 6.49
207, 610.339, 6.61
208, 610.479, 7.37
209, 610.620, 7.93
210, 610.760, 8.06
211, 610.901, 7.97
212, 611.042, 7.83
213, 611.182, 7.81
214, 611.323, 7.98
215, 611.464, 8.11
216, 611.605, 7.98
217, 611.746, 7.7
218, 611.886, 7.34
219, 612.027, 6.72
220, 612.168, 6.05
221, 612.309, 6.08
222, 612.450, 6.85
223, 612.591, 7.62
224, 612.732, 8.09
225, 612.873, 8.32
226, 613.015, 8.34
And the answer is 0.15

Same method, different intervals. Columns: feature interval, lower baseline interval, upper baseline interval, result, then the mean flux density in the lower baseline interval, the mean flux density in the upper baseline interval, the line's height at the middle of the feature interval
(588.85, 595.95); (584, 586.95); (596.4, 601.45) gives 0.24 mag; 6.35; 6.3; 6.32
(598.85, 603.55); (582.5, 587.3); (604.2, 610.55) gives 0.07 mag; 6.47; 7.51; 7.23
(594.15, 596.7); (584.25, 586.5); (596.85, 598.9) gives 0.03 mag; 6.34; 6.02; 6.08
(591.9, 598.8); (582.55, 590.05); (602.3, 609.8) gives 0.09 mag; 5.5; 7.45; 6.4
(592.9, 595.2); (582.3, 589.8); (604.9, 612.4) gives 0.06 mag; 5.61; 7.52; 6.29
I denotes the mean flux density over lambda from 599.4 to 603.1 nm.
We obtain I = 6.74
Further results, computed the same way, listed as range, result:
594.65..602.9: 6.32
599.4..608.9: 7.15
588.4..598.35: 5.2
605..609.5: 7.55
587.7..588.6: 4.73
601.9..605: 7.18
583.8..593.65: 5.26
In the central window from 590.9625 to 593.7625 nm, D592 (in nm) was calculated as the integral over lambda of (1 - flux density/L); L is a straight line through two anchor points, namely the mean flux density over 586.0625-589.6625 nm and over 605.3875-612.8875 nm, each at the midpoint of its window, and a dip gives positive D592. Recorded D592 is -0.17 nm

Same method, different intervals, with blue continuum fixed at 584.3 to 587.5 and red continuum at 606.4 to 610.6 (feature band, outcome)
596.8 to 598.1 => 0.19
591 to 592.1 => 0.20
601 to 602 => 0.06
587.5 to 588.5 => 0.21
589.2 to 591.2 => 0.80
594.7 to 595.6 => 0.13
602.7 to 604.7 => 0.03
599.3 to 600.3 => 0.07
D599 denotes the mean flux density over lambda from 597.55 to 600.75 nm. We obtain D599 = 6.37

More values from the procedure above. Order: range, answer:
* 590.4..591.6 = 5.02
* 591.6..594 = 5.72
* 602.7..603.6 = 7.17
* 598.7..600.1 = 6.71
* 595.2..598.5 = 5.9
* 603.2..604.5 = 7.06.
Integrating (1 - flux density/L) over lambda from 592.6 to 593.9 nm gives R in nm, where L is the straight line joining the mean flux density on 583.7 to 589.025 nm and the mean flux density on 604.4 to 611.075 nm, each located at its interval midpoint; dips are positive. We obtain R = 0.11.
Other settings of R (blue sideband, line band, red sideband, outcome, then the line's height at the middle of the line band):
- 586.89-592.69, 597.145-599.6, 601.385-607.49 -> -0.039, 6.15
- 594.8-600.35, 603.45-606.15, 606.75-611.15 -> -0.090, 7.09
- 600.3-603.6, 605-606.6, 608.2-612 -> -0.033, 7.24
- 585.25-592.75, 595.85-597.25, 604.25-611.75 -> -0.013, 5.96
